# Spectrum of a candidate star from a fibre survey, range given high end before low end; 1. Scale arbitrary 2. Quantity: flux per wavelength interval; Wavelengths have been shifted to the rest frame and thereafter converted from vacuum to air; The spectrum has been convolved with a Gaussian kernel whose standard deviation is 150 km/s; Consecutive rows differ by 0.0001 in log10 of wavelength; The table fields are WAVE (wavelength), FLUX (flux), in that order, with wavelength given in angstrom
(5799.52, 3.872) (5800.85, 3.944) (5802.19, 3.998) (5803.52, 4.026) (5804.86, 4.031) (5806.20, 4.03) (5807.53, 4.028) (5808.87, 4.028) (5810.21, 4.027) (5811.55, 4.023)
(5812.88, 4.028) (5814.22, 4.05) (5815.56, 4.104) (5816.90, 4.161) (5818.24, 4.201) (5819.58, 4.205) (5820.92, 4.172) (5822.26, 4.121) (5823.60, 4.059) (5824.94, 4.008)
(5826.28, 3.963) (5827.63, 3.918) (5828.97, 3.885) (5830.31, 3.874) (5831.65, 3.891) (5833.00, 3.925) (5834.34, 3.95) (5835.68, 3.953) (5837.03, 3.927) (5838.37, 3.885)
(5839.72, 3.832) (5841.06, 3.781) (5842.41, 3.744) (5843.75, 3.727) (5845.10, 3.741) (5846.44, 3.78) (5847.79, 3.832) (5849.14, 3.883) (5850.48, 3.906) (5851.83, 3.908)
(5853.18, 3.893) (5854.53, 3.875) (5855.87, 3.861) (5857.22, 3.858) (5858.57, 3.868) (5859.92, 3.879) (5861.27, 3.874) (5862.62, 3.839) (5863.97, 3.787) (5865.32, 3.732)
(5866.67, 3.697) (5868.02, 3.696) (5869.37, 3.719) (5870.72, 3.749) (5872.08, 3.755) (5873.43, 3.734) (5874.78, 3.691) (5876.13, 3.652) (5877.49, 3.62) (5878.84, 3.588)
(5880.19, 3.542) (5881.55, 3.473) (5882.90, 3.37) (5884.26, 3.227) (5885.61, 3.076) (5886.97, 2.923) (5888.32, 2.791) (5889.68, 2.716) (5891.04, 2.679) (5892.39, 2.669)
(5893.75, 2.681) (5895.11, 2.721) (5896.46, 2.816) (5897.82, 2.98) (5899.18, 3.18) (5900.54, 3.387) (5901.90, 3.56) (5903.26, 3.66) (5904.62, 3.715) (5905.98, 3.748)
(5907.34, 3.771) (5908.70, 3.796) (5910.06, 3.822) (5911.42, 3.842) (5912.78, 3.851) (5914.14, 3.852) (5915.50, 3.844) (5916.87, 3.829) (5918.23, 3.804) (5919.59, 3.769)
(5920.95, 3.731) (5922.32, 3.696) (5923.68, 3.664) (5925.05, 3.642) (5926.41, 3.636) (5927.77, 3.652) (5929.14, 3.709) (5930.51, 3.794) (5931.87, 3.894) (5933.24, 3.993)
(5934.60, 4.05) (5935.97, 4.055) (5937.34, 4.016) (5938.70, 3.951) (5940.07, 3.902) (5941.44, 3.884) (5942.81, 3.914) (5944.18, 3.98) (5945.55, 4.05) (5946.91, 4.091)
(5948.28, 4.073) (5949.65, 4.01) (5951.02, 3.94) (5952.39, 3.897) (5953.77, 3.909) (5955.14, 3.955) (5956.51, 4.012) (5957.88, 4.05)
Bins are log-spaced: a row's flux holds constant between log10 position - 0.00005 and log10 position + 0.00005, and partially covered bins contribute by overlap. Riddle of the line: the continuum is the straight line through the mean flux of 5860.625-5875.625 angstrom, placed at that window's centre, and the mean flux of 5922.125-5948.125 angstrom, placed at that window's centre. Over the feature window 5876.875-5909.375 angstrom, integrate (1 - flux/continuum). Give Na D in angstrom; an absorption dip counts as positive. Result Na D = 4.8 angstrom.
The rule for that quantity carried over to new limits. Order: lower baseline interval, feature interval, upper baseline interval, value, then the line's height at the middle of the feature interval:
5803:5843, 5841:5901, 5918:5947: 6.5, 3.93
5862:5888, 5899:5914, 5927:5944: 0.2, 3.74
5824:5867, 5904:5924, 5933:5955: 0.8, 3.94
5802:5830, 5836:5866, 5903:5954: 1.1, 3.99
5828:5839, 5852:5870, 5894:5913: -0.4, 3.74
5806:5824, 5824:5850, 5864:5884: 0.3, 3.92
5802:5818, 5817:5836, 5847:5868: -0.2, 3.98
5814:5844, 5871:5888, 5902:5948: 1.9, 3.9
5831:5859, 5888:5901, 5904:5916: 3.3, 3.82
